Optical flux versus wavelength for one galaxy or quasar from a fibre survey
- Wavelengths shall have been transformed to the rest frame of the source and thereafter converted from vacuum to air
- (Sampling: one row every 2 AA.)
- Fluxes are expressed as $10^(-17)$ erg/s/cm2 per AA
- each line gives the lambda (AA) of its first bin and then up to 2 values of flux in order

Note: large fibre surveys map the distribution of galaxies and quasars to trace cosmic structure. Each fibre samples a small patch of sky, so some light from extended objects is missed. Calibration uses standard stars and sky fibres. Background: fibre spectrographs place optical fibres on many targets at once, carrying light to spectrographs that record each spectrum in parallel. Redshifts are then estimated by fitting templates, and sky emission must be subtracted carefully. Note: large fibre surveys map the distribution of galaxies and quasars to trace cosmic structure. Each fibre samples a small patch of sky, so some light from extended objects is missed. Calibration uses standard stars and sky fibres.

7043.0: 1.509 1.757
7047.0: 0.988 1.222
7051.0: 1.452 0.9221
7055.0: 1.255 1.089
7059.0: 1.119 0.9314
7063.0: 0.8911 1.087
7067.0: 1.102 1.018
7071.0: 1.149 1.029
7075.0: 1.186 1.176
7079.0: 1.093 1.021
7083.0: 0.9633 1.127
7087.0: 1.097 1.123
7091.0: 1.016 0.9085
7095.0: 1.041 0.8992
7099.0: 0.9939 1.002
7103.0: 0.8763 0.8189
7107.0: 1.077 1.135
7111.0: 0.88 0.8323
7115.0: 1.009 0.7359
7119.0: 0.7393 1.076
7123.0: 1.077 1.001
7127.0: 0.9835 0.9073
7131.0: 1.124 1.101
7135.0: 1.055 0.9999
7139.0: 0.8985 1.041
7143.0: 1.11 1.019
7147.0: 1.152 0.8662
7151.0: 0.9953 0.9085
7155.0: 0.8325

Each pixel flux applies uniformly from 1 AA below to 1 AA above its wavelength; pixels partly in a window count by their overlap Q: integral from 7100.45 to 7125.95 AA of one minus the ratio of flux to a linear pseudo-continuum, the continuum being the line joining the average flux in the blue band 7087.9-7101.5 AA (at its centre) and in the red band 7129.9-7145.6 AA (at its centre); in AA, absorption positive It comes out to 1.9 AA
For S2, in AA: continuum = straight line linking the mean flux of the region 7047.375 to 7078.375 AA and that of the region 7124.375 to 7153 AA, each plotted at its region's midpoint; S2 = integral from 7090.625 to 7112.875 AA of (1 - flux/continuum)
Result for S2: 2.05 AA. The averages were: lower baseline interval 1.11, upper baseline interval 1.01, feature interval 0.961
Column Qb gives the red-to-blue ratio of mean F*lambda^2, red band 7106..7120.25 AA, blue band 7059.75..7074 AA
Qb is 0.90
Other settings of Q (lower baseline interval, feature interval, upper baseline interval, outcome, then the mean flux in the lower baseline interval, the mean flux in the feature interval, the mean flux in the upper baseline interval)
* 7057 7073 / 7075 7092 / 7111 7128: -1.3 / 1.04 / 1.08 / 0.929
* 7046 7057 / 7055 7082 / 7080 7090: 0.9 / 1.16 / 1.08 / 1.07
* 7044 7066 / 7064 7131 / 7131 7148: 5.9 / 1.16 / 1.01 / 1.05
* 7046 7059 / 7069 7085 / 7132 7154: 0.4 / 1.15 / 1.09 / 1.01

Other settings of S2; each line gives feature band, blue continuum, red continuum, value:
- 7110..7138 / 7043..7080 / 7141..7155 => 2.0 AA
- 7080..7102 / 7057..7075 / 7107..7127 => -0.3 AA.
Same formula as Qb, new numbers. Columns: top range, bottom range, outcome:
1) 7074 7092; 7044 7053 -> 0.84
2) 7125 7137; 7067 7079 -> 0.94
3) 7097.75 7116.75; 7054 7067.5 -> 0.90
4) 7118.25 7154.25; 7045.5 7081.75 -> 0.93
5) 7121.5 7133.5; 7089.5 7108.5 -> 1.07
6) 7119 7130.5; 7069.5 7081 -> 0.90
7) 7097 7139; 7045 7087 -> 0.89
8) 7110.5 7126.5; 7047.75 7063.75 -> 0.84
